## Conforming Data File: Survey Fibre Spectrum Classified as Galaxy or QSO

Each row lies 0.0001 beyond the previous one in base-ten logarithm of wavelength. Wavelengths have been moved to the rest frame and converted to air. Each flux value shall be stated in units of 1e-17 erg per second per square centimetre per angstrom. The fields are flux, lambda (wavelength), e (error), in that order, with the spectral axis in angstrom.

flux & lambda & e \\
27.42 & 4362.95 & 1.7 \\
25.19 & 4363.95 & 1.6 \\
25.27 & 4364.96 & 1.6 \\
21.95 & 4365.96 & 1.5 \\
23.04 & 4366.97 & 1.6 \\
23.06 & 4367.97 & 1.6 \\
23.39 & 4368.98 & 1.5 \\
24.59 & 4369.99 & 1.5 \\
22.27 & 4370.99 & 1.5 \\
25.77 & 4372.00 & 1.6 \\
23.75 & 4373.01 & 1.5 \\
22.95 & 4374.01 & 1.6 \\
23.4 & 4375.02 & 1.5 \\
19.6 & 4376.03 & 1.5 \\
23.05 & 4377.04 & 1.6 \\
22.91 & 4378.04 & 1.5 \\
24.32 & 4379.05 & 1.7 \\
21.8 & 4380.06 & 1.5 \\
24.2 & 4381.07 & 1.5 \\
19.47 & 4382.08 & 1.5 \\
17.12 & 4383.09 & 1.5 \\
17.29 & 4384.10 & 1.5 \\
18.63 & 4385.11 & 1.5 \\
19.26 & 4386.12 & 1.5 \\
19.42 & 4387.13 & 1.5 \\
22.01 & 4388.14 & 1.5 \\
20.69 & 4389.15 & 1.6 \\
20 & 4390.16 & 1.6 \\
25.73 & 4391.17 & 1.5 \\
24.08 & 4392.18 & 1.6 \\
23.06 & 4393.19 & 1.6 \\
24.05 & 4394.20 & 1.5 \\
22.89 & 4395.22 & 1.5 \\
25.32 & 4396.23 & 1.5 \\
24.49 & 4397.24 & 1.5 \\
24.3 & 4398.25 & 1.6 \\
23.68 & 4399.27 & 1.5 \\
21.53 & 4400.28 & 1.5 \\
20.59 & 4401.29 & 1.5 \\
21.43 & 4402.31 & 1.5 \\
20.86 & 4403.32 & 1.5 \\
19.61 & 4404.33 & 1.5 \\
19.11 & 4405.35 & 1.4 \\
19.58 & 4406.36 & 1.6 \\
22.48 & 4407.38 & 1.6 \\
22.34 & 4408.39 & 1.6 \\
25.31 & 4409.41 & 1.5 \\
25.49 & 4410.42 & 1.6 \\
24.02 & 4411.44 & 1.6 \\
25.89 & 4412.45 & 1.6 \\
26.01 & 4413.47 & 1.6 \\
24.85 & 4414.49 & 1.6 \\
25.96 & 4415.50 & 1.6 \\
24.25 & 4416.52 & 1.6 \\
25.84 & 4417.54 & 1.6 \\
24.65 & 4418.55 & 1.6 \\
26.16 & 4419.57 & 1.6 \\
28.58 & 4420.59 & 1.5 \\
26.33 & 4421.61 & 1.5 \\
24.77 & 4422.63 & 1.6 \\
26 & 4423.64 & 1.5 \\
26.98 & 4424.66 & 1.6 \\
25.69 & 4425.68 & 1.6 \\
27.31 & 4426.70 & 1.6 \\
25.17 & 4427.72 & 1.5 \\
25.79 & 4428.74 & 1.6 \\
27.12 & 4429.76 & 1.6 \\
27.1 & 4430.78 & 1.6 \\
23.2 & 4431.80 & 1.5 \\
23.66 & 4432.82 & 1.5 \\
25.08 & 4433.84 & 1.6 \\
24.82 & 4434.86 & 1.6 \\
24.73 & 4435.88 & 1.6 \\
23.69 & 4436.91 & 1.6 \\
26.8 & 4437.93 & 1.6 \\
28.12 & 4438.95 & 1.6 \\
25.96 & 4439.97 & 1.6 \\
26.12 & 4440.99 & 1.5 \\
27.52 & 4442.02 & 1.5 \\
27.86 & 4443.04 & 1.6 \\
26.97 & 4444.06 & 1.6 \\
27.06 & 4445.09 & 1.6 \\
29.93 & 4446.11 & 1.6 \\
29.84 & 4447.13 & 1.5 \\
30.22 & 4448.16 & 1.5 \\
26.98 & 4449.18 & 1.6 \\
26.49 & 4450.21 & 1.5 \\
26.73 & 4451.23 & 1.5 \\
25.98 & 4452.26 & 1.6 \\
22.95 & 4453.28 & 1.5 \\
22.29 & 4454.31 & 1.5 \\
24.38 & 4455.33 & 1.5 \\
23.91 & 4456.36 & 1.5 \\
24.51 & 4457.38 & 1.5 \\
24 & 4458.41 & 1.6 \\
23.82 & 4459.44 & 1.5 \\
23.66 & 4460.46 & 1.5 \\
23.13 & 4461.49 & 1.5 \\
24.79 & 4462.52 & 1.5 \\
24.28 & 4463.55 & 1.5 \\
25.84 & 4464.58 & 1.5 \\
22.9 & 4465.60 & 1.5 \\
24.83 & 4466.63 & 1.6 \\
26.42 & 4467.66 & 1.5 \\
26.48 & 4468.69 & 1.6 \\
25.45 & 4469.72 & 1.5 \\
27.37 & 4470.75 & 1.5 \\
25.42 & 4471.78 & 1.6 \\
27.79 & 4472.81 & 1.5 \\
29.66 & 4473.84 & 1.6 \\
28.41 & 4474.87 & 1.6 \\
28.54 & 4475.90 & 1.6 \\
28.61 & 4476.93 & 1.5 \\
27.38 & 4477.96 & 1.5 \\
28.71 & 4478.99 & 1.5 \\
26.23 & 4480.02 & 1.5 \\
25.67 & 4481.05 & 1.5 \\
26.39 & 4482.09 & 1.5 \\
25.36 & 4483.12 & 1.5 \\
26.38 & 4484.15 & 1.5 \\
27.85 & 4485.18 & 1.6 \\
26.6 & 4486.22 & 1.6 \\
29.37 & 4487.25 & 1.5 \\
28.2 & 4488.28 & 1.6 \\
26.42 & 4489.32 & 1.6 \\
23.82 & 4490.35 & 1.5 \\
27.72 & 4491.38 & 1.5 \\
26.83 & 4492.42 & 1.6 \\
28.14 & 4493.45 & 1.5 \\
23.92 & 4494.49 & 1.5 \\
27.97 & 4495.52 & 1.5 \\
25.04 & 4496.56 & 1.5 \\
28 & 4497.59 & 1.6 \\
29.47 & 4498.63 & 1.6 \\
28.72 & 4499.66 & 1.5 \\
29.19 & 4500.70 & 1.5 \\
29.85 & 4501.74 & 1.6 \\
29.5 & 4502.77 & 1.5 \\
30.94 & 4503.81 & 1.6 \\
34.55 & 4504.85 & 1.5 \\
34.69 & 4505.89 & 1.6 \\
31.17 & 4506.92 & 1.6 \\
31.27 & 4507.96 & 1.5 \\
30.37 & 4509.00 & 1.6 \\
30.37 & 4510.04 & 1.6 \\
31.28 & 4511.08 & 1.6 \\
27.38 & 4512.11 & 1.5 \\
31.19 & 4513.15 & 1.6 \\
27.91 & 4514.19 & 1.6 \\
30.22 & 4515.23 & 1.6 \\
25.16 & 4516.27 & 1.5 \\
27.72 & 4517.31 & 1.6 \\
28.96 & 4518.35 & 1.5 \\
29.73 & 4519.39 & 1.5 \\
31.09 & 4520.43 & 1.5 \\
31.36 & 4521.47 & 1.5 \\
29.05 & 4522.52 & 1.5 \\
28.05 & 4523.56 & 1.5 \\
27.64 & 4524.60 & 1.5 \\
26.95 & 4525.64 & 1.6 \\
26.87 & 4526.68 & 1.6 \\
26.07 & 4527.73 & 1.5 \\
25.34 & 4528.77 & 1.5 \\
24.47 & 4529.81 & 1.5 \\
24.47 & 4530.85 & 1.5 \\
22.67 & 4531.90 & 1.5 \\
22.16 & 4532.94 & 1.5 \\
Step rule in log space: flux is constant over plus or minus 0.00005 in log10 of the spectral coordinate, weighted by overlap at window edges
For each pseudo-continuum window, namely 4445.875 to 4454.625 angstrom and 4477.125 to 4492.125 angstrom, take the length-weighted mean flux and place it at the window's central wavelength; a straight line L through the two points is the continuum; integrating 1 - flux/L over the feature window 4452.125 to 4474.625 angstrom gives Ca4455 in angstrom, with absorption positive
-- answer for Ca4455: 1.5 angstrom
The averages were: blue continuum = 26.8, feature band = 25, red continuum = 26.9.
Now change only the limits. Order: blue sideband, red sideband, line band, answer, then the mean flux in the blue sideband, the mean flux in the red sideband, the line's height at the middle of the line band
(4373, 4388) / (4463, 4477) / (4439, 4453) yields -1.3 angstrom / 21.1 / 26.5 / 25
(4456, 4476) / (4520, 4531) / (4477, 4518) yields -2.8 angstrom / 25.5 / 27.5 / 26.5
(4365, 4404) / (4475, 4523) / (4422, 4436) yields -0.5 angstrom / 22.3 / 28.6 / 24.7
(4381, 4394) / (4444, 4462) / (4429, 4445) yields -0.9 angstrom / 20.8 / 25.7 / 24.5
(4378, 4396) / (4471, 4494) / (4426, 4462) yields -1.3 angstrom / 21.5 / 27.2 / 24.9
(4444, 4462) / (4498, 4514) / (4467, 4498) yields 1.5 angstrom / 25.7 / 30.6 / 28.4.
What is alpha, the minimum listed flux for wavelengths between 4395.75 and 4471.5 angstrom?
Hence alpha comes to 19.11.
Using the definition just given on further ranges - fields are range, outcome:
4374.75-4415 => 17.12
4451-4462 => 22.29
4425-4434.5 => 23.2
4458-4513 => 22.9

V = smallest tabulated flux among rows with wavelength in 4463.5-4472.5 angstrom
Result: 22.9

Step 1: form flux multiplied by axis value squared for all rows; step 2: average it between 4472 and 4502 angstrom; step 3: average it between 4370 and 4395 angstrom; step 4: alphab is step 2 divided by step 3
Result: 1.31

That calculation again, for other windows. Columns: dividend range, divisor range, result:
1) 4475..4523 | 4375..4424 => 1.30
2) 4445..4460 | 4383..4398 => 1.22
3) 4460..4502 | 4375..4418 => 1.24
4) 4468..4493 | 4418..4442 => 1.07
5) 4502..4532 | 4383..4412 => 1.39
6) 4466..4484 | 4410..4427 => 1.07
